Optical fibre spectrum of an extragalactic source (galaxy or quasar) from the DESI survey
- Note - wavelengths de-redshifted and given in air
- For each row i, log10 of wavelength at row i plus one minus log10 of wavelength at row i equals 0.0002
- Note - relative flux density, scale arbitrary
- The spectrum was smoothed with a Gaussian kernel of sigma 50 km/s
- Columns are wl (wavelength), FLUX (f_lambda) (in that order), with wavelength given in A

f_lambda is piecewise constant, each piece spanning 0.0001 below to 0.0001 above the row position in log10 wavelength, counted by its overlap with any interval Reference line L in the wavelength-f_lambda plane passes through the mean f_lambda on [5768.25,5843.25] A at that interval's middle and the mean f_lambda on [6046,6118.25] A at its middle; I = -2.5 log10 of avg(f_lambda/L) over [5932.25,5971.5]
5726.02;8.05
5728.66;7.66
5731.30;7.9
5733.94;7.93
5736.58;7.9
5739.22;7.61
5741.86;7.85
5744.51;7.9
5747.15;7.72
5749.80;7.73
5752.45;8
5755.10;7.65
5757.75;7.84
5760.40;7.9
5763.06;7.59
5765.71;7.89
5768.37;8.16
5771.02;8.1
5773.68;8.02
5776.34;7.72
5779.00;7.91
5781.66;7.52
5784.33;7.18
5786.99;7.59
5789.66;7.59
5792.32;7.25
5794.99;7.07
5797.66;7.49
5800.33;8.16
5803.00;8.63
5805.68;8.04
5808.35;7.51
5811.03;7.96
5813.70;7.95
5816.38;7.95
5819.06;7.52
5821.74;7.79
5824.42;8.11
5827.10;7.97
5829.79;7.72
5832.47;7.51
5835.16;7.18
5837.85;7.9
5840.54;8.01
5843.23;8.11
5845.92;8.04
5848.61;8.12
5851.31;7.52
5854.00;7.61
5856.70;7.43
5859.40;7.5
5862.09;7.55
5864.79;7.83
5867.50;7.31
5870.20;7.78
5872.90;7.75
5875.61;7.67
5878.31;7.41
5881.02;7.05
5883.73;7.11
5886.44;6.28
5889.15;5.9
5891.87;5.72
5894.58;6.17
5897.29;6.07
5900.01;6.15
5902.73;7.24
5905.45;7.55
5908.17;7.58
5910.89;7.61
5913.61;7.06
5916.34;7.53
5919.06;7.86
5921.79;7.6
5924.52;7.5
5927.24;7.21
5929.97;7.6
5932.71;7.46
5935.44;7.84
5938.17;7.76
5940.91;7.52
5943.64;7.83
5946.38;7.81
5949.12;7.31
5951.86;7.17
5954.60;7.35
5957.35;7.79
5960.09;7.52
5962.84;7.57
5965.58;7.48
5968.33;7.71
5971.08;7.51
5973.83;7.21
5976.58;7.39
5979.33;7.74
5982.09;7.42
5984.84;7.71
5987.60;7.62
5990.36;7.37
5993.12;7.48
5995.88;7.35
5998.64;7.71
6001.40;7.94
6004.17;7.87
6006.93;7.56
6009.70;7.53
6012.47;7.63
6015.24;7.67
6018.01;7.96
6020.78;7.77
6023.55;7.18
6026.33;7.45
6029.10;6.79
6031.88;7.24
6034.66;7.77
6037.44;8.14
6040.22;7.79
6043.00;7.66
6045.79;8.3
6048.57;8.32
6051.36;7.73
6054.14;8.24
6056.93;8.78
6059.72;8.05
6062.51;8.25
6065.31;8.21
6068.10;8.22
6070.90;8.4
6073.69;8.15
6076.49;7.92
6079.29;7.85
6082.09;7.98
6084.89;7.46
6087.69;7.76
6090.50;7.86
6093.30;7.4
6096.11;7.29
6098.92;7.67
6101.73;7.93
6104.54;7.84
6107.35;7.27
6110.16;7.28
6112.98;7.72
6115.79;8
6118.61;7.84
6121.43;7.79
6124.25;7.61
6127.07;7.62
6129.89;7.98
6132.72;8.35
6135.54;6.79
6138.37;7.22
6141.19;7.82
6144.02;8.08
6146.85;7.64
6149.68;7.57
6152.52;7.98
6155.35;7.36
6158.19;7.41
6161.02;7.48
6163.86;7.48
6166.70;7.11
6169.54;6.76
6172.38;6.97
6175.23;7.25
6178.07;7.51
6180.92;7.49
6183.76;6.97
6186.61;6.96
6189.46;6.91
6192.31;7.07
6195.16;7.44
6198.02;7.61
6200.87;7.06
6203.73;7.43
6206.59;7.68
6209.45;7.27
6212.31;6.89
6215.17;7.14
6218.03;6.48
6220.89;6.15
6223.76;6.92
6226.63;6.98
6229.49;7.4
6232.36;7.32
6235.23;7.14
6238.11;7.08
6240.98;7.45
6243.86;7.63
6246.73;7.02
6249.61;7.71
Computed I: 0.037 mag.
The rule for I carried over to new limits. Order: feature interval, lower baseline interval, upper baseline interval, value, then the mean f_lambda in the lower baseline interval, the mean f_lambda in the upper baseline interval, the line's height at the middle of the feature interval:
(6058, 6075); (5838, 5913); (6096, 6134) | -0.08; 7.27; 7.74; 7.64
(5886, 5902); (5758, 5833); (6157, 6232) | 0.25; 7.78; 7.15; 7.63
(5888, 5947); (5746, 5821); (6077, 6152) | 0.08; 7.77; 7.68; 7.74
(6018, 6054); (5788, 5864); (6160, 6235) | -0.04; 7.76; 7.14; 7.41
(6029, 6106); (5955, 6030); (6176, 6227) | -0.07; 7.56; 7.11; 7.4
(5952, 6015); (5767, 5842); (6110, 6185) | 0.01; 7.77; 7.53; 7.64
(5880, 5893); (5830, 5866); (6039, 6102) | 0.21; 7.72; 7.97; 7.76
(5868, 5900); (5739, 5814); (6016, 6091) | 0.15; 7.78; 7.9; 7.82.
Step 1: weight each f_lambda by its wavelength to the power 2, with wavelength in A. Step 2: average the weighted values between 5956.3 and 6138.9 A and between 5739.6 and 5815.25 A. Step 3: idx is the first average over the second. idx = 1.1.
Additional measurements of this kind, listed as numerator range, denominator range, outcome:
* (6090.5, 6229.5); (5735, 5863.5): 1.07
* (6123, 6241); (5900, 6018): 1.04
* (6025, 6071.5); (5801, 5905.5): 1.14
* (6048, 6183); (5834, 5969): 1.12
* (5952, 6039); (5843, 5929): 1.08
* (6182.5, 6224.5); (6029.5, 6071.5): 0.92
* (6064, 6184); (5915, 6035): 1.06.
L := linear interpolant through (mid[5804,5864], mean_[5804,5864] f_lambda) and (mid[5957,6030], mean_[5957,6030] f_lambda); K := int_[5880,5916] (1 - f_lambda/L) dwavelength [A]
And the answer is 4.4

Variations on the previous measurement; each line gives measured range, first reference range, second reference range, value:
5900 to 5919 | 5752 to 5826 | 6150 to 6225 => 0.6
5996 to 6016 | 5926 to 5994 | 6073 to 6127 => -0.2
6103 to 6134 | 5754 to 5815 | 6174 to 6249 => -1.9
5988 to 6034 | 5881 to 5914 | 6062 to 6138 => -1.4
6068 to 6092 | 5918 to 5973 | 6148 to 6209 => -1.7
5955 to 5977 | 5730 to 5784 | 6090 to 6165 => 0.6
